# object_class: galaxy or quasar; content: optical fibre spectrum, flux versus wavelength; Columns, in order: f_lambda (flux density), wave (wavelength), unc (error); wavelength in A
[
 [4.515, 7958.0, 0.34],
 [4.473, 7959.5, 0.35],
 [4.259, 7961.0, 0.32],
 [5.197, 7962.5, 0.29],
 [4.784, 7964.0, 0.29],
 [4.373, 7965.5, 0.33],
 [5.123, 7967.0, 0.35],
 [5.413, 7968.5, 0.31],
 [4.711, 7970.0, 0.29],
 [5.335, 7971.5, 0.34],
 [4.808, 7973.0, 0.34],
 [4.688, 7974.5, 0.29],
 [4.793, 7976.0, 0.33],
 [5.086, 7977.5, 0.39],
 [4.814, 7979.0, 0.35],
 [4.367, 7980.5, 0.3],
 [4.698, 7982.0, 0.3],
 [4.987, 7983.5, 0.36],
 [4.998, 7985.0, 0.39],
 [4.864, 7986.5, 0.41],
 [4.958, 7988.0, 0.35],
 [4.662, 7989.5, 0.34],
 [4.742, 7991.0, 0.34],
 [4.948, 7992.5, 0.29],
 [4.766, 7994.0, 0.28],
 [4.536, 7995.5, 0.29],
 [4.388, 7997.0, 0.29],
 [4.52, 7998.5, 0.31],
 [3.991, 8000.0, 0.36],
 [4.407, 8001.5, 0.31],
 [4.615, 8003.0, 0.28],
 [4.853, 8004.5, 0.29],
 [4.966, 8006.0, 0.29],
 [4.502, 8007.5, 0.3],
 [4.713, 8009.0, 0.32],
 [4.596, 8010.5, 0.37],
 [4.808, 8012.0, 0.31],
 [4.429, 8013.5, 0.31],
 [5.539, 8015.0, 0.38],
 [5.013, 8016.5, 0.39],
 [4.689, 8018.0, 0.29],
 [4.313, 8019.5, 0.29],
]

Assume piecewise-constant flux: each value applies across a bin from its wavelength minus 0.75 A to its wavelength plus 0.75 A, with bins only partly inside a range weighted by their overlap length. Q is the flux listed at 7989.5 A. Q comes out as 4.662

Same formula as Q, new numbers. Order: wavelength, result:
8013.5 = 4.429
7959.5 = 4.473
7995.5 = 4.536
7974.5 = 4.688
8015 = 5.539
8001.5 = 4.407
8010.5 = 4.596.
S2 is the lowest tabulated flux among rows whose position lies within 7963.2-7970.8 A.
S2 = 4.373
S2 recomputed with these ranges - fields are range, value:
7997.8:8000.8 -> 3.991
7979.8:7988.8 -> 4.367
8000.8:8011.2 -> 4.407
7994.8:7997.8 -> 4.388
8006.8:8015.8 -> 4.429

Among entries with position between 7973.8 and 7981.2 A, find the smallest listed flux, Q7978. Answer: 4.367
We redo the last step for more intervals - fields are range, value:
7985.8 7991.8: 4.662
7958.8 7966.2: 4.259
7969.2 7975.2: 4.688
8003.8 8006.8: 4.853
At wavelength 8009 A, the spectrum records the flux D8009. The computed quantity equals 4.713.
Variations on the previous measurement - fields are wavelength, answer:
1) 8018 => 4.689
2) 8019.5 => 4.313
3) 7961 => 4.259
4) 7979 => 4.814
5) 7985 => 4.998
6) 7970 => 4.711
